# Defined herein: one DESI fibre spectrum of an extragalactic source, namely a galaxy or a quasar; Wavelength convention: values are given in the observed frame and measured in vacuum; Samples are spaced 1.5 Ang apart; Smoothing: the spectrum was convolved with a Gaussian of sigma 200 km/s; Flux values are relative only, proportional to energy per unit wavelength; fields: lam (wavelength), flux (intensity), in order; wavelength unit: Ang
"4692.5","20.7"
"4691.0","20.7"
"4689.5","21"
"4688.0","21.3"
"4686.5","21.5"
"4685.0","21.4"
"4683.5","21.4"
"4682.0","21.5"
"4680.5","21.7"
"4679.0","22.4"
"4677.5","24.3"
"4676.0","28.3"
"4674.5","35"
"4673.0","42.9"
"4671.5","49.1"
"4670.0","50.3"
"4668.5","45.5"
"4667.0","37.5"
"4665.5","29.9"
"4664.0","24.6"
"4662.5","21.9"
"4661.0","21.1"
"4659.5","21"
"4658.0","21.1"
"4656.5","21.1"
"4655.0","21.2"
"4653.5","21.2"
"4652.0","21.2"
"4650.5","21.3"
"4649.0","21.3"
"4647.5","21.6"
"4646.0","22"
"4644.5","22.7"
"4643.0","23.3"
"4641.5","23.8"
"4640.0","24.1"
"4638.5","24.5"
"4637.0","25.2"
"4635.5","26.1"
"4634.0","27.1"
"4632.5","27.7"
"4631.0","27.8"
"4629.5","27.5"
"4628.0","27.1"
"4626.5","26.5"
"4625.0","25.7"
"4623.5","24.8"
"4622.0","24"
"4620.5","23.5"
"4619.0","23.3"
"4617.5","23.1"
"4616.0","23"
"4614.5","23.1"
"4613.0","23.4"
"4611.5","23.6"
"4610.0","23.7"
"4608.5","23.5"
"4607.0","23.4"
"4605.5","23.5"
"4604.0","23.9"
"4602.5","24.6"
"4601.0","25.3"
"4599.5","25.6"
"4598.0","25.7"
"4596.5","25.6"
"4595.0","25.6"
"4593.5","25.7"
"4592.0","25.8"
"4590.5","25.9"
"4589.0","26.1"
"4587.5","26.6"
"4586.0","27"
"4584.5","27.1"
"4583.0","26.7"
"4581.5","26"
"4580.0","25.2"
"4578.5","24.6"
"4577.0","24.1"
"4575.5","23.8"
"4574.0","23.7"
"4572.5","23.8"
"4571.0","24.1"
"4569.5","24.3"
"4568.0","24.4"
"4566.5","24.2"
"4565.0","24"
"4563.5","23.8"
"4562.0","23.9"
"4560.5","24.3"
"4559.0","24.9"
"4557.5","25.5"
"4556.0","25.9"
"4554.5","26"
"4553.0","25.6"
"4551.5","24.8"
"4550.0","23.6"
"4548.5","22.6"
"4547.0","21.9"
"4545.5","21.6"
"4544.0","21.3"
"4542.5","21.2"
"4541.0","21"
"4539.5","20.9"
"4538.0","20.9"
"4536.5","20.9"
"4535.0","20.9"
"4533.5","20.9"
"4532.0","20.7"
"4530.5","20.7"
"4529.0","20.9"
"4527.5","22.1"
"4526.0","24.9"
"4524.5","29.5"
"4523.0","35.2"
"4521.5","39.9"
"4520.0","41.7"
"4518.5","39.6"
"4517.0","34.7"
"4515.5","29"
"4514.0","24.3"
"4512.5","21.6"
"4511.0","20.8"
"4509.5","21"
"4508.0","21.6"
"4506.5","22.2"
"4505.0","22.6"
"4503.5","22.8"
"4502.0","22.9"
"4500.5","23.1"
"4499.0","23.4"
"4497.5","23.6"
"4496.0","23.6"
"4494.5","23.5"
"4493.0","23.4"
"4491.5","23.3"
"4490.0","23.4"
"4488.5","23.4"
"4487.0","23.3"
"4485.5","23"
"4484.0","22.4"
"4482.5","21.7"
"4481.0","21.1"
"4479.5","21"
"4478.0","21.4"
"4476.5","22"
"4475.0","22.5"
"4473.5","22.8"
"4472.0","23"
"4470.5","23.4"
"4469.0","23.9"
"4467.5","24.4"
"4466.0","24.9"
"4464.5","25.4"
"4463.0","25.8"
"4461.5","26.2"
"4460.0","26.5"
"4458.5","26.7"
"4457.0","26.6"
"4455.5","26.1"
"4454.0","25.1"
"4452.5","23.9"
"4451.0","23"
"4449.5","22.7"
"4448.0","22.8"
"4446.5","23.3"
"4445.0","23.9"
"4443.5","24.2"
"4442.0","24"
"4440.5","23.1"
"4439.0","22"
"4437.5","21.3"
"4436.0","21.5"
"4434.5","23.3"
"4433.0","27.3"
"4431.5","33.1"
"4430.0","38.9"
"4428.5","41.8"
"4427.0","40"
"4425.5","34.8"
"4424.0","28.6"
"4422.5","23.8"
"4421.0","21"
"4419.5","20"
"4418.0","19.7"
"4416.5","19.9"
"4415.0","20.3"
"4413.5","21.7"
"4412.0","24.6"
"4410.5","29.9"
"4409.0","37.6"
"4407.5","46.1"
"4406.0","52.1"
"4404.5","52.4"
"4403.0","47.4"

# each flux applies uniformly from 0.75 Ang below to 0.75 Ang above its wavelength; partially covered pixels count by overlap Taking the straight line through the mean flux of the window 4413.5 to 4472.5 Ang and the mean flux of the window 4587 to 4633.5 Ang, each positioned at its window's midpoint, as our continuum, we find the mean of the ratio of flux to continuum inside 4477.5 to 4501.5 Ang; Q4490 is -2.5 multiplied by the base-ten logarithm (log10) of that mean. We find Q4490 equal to 0.115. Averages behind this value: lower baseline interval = 25.5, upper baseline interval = 25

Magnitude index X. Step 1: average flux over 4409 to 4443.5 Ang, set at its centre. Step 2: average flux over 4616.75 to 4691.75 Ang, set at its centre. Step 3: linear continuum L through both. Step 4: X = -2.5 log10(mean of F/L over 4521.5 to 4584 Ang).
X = 0.10 mag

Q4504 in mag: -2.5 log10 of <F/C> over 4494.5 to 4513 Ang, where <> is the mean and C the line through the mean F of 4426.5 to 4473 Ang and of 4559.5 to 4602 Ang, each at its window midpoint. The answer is 0.14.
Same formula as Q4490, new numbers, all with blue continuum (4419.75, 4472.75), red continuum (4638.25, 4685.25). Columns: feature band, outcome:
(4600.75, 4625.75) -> 0.12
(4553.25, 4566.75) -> 0.07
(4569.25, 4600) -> 0.04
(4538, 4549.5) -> 0.22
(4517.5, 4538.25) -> -0.04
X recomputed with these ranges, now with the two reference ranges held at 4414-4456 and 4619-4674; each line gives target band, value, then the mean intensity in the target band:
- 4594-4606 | 0.07 mag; 25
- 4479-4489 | 0.17 mag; 22.3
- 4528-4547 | 0.24 mag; 21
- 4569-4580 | 0.10 mag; 24.1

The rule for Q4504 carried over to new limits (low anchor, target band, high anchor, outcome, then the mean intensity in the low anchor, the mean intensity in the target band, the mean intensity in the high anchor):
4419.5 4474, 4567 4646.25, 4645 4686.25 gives 0.08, 26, 24.9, 27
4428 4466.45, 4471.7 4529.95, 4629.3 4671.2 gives 0.04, 25.8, 24.9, 26.1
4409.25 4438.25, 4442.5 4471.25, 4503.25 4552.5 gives 0.07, 27.1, 24.7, 24.8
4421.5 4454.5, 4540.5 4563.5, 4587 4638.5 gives 0.09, 26.9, 23.6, 25.1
